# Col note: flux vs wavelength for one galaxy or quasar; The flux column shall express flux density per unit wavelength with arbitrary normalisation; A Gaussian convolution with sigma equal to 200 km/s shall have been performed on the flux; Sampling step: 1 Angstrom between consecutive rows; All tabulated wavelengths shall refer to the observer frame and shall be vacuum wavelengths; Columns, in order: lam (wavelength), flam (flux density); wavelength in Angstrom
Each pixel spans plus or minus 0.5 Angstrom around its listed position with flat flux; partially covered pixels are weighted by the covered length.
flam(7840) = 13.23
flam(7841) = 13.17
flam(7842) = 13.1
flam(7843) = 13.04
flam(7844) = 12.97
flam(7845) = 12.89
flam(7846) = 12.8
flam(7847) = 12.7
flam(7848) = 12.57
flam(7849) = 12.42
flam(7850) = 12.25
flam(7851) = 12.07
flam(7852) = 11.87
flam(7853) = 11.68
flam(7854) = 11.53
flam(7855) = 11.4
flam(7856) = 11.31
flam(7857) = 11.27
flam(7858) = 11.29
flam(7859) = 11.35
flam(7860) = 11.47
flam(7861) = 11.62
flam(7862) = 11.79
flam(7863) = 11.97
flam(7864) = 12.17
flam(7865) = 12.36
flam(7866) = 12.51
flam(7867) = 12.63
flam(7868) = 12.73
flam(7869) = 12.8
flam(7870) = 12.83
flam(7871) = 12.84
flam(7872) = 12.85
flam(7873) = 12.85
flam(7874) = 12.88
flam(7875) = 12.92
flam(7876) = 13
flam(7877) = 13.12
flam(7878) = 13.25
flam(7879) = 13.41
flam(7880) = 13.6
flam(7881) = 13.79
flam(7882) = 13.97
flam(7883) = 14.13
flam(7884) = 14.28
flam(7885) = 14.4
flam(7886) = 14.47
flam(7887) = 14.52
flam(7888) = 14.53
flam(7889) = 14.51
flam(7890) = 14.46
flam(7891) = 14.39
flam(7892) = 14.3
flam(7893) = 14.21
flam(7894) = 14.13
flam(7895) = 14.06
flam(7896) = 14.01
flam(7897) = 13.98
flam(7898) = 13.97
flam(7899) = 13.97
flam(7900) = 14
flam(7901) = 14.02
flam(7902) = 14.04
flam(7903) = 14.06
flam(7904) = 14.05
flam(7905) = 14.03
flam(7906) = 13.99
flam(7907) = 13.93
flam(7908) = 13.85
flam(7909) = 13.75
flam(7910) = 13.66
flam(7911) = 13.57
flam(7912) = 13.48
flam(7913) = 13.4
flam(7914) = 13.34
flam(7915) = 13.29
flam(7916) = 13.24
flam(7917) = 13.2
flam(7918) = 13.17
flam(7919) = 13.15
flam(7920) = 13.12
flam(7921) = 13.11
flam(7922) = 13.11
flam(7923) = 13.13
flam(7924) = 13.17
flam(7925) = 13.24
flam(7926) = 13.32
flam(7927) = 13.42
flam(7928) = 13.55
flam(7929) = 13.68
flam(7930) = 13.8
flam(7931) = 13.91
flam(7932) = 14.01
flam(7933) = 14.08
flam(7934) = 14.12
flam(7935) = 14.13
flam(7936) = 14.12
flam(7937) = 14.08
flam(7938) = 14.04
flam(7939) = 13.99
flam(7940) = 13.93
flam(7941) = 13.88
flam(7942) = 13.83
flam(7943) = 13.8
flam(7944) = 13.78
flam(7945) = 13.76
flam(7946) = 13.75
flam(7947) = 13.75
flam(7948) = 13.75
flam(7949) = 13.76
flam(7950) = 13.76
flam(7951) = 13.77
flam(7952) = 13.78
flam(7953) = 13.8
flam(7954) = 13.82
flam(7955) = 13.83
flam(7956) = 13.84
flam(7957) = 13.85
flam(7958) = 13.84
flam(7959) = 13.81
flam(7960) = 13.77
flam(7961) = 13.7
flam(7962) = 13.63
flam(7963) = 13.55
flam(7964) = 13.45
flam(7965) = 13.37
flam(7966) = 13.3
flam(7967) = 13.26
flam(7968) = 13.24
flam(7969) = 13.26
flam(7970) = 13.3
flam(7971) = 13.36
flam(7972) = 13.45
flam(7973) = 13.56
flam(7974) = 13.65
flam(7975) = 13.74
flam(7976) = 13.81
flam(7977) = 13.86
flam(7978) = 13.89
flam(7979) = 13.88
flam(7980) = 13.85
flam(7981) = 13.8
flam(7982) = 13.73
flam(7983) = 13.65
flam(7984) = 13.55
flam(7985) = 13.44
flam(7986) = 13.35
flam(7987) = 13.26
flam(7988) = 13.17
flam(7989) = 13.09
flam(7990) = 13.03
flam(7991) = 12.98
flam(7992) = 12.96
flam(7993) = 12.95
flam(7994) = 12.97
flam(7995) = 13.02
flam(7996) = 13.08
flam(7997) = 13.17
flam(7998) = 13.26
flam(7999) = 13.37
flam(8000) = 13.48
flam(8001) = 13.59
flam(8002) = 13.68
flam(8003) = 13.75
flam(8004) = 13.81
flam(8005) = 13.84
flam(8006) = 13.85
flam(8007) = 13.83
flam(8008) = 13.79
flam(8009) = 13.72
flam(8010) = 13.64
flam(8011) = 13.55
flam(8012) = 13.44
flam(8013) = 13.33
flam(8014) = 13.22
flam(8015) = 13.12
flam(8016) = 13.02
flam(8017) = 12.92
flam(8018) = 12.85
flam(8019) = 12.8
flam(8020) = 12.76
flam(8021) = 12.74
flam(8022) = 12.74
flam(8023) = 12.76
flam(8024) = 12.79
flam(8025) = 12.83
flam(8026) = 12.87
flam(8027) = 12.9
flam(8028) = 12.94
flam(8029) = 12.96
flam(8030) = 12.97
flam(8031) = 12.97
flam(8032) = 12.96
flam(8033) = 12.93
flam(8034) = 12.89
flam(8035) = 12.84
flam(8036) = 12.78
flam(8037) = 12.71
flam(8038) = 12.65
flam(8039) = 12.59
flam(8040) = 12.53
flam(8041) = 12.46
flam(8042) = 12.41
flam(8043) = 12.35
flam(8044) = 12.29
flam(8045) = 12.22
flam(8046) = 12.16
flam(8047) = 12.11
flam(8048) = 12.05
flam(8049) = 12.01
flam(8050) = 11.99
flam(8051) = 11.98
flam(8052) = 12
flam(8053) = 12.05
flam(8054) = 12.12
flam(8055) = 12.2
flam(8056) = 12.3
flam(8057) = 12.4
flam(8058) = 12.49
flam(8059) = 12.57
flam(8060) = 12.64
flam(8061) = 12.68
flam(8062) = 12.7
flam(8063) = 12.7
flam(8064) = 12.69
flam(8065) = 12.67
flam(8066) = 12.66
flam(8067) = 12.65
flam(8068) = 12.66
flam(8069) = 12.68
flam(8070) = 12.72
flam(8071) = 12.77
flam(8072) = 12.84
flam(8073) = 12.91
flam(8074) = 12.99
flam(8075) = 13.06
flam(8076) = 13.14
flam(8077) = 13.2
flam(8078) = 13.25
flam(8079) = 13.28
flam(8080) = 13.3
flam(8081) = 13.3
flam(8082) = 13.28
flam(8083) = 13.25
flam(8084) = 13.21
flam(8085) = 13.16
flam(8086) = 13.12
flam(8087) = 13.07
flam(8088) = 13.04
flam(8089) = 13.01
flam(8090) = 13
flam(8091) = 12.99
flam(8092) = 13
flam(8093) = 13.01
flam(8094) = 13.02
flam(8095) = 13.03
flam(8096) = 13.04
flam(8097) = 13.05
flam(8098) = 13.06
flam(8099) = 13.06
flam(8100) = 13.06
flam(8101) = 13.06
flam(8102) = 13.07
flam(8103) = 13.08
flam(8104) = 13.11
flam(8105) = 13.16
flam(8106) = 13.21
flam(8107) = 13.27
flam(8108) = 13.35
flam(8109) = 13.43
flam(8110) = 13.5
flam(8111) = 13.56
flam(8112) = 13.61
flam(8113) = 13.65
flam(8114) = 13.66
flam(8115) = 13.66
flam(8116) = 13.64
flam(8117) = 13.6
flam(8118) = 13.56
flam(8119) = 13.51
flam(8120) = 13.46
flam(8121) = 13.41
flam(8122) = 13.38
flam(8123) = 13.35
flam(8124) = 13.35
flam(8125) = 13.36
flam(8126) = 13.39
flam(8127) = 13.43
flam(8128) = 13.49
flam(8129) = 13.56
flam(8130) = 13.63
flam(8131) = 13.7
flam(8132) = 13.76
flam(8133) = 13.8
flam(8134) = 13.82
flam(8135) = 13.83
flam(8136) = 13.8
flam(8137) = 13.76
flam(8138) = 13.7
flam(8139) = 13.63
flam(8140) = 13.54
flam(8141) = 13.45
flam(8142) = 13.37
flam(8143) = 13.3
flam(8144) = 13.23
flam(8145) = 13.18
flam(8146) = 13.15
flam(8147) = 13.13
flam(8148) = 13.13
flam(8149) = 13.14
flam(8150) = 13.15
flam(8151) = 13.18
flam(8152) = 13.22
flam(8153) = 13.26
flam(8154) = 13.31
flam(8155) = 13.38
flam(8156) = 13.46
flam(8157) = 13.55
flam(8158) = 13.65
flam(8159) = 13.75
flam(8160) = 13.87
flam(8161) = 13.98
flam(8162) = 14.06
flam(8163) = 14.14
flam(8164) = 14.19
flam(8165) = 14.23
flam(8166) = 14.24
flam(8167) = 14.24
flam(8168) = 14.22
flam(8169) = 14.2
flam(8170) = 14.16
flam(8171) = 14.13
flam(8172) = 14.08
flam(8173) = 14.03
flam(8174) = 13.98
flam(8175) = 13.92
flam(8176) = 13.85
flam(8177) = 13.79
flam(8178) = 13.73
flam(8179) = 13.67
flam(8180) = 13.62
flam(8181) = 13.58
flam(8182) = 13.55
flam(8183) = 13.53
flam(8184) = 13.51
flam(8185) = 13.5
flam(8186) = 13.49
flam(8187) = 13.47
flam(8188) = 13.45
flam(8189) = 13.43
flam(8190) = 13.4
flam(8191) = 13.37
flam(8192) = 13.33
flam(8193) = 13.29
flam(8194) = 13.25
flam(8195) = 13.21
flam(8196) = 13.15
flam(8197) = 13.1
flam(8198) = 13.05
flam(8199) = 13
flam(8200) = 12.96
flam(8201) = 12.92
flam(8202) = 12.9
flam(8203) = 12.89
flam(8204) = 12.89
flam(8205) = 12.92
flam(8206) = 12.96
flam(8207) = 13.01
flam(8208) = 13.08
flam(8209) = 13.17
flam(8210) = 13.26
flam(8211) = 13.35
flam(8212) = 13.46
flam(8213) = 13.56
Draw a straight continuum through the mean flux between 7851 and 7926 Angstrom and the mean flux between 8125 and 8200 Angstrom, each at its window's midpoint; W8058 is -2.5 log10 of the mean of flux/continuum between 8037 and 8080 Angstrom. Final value 0.07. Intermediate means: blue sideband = 13.2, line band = 12.6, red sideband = 13.6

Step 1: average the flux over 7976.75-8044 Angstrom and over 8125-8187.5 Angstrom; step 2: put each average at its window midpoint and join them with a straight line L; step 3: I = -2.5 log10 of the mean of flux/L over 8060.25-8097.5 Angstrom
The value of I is 0.03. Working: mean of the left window 13.2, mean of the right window 13.7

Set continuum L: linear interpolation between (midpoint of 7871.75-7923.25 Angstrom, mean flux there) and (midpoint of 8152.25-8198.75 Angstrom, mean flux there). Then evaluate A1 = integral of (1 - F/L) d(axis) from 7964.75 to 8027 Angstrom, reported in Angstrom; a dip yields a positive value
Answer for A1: 1.68 Angstrom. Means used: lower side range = 13.7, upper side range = 13.7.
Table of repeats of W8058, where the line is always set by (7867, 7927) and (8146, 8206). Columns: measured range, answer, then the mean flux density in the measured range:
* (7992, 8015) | 0.01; 13.5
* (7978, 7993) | 0.01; 13.4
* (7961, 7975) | 0.01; 13.4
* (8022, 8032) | 0.06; 12.9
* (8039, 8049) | 0.11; 12.3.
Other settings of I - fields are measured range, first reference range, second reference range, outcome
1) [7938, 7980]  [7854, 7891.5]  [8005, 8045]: -0.06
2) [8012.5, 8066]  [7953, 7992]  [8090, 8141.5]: 0.07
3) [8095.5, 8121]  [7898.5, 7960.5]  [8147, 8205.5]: 0.02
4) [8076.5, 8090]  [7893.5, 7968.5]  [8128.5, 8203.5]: 0.03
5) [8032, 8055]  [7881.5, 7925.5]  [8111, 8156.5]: 0.10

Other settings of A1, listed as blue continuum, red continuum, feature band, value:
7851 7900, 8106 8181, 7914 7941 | -0.8 Angstrom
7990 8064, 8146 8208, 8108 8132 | -0.5 Angstrom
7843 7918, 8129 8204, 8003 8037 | 0.6 Angstrom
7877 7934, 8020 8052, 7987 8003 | -0.3 Angstrom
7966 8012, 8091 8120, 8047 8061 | 1.2 Angstrom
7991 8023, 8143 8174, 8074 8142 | 1.0 Angstrom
